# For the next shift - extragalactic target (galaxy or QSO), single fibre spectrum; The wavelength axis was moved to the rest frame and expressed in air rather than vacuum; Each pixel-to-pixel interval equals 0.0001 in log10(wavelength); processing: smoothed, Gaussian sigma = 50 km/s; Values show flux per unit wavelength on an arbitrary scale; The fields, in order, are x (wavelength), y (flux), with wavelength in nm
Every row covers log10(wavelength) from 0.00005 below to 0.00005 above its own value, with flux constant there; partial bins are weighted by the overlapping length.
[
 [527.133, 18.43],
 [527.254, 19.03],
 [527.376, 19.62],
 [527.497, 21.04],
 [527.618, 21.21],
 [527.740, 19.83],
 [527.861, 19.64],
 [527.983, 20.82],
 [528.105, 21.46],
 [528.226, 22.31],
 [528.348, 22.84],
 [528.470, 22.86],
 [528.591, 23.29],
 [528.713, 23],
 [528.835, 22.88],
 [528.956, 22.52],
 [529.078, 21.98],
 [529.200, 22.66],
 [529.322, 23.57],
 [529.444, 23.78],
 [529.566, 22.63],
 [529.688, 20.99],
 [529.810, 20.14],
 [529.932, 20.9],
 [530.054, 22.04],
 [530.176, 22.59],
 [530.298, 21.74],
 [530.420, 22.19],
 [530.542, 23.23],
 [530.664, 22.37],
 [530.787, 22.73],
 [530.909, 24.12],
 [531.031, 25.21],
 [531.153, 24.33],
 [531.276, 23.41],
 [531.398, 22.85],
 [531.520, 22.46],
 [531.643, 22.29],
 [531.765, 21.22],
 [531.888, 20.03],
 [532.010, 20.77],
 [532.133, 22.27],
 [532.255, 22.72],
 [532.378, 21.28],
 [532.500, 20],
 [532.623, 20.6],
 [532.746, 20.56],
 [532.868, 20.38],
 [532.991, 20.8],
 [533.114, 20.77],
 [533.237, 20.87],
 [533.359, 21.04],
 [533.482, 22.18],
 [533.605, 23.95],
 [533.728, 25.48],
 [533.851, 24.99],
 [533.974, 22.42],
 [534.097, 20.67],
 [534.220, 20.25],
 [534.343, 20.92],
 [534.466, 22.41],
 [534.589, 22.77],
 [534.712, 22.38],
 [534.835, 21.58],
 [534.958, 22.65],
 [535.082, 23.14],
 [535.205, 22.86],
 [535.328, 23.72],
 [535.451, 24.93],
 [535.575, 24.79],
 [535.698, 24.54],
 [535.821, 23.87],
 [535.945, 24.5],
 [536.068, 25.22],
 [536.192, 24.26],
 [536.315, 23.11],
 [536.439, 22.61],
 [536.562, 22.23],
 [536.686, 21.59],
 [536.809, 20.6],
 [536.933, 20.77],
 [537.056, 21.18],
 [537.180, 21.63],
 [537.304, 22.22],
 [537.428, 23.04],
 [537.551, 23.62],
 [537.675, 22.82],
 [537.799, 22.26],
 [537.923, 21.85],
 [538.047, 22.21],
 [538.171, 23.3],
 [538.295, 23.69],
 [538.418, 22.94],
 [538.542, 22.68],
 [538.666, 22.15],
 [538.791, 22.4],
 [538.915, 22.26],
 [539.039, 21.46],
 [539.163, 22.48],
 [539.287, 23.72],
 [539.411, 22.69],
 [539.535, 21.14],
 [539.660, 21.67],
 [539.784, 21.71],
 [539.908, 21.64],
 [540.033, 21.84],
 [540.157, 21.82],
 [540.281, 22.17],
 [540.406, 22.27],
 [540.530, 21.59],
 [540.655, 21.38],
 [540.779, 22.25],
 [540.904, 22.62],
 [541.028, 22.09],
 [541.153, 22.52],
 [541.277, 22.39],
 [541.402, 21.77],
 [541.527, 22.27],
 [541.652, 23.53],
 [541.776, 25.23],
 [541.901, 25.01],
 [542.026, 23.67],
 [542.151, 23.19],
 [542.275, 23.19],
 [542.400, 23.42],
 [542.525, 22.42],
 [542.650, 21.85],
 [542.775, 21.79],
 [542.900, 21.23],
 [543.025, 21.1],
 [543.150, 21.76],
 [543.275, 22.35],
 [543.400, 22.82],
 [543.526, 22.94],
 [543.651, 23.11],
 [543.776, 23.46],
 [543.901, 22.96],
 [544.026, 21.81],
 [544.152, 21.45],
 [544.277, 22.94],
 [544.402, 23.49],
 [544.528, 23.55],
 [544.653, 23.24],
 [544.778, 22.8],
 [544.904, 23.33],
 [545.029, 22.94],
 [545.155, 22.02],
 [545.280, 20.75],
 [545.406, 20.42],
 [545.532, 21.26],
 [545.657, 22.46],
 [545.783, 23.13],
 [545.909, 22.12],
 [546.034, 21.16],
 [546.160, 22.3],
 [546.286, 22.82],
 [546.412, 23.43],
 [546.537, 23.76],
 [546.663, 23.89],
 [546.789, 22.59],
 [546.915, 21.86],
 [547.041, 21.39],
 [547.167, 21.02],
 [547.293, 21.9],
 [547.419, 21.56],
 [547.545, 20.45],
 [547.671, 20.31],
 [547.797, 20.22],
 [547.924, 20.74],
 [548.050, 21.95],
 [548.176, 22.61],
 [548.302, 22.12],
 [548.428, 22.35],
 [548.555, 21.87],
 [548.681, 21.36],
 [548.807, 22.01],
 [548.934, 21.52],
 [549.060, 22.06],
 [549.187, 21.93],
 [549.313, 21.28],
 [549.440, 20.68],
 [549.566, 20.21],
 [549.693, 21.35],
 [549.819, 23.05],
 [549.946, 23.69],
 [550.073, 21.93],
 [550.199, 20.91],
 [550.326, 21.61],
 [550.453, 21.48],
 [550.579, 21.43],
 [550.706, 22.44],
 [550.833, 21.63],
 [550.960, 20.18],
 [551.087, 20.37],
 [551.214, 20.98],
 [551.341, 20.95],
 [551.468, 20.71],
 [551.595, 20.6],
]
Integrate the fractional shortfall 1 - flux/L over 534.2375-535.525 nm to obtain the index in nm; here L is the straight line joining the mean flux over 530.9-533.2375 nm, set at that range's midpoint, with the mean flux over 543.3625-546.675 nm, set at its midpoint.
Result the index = -0.04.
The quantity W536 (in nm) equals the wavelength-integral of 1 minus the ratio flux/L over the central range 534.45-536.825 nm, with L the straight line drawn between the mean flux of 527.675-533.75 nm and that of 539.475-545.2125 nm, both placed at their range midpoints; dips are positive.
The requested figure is -0.106 nm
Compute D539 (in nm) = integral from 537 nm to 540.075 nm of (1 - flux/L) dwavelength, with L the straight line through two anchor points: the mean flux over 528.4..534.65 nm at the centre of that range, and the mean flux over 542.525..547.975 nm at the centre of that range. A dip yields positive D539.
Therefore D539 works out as -0.02 nm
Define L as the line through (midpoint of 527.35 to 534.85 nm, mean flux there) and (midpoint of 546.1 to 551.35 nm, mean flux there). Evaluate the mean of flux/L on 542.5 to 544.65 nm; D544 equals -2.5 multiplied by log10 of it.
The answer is -0.03 mag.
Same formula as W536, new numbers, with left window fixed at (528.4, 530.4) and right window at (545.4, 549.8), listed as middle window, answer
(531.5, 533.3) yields 0.093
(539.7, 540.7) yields 0.010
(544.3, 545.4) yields -0.038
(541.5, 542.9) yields -0.077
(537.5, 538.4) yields -0.030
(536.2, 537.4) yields 0.011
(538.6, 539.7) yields -0.009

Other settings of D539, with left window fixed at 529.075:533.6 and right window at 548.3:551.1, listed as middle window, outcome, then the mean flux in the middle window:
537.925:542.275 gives -0.14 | 22.5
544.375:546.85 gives -0.10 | 22.6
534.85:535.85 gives -0.08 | 23.7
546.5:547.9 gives 0.00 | 21.6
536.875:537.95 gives -0.01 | 22.2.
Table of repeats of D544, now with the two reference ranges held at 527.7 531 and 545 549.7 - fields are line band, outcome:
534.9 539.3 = -0.04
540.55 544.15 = -0.03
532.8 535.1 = 0.00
